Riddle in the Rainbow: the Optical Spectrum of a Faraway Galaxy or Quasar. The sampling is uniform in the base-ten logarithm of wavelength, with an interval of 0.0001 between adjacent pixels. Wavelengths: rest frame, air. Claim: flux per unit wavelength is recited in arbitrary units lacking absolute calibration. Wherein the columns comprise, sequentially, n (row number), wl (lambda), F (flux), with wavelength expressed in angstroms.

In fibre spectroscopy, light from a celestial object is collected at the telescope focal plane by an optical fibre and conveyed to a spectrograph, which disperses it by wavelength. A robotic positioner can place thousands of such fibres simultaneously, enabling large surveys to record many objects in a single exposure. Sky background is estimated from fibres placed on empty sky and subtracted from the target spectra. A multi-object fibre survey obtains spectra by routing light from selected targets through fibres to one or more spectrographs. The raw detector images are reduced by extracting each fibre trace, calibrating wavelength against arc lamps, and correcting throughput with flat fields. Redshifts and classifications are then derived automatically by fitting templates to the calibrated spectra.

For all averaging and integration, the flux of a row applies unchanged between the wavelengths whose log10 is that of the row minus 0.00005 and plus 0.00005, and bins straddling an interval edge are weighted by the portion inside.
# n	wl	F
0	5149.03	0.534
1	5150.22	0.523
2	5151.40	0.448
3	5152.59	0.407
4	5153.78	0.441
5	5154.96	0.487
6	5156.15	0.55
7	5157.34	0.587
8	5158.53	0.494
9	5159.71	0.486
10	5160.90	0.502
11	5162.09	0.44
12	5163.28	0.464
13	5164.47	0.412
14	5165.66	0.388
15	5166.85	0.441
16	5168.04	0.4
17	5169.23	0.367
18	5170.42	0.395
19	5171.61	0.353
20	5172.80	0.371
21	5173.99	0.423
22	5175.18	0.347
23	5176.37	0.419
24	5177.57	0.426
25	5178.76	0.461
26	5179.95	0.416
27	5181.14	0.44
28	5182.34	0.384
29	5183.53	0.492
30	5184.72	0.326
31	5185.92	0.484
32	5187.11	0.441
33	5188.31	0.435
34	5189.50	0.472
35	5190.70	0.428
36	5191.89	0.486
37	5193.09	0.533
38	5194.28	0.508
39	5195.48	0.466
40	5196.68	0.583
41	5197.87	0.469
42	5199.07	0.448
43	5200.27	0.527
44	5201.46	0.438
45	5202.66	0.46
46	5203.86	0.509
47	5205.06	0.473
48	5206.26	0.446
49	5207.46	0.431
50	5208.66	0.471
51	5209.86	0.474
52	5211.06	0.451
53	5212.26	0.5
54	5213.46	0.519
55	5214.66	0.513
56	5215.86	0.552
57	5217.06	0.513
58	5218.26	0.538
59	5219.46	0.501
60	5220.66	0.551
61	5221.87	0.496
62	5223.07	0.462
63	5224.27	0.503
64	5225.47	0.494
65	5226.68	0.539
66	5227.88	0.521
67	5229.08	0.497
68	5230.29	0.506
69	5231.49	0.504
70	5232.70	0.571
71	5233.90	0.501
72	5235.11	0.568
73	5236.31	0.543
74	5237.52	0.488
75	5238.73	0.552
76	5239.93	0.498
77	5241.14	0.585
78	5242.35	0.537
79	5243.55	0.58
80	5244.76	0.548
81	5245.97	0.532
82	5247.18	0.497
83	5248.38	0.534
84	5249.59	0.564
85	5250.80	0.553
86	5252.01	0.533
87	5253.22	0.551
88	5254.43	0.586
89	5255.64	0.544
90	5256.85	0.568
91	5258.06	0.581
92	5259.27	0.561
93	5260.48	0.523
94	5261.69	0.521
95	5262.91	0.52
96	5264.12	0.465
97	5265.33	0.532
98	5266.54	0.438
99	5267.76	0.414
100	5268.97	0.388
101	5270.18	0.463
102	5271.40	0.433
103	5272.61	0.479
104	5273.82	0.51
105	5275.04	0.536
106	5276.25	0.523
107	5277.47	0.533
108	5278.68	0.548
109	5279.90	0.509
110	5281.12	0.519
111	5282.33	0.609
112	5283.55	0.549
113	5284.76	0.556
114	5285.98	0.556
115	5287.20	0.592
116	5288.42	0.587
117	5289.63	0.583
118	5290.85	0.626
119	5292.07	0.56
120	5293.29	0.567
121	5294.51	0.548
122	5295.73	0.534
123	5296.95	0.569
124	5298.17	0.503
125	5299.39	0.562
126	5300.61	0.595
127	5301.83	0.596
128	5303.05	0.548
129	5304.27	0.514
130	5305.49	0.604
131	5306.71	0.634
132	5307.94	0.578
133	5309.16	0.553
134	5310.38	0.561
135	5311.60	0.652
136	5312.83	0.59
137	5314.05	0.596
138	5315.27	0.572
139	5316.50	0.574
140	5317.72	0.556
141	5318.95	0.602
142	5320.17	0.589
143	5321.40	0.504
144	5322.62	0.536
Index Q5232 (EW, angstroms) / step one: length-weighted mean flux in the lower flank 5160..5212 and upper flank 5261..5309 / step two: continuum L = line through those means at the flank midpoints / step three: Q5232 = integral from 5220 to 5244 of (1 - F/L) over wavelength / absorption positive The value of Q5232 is -1.8 angstroms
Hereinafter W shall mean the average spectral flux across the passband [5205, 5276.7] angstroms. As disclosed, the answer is 0.513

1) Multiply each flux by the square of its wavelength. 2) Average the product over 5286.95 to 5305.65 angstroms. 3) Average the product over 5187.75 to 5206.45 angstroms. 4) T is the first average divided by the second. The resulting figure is 1.2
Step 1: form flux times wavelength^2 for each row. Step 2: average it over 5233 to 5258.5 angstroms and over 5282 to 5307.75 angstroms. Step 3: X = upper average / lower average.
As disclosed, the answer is 1.1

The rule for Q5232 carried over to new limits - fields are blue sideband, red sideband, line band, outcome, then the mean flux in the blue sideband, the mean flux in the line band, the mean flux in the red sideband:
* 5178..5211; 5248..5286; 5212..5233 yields -1.3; 0.463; 0.515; 0.521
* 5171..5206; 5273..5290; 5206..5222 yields -0.7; 0.449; 0.498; 0.55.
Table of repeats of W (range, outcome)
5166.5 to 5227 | 0.462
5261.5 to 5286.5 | 0.504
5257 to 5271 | 0.493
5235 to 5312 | 0.542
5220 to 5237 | 0.518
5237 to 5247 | 0.538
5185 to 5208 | 0.474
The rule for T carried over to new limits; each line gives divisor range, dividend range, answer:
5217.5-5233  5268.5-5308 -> 1.09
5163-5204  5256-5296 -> 1.25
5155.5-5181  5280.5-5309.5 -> 1.37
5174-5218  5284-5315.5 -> 1.28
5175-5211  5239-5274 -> 1.16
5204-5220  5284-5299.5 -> 1.18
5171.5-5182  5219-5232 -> 1.27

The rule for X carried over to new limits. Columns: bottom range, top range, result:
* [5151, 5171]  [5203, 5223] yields 1.11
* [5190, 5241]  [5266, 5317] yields 1.12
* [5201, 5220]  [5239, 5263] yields 1.14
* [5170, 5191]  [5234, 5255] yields 1.33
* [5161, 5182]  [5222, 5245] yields 1.31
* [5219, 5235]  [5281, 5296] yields 1.14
